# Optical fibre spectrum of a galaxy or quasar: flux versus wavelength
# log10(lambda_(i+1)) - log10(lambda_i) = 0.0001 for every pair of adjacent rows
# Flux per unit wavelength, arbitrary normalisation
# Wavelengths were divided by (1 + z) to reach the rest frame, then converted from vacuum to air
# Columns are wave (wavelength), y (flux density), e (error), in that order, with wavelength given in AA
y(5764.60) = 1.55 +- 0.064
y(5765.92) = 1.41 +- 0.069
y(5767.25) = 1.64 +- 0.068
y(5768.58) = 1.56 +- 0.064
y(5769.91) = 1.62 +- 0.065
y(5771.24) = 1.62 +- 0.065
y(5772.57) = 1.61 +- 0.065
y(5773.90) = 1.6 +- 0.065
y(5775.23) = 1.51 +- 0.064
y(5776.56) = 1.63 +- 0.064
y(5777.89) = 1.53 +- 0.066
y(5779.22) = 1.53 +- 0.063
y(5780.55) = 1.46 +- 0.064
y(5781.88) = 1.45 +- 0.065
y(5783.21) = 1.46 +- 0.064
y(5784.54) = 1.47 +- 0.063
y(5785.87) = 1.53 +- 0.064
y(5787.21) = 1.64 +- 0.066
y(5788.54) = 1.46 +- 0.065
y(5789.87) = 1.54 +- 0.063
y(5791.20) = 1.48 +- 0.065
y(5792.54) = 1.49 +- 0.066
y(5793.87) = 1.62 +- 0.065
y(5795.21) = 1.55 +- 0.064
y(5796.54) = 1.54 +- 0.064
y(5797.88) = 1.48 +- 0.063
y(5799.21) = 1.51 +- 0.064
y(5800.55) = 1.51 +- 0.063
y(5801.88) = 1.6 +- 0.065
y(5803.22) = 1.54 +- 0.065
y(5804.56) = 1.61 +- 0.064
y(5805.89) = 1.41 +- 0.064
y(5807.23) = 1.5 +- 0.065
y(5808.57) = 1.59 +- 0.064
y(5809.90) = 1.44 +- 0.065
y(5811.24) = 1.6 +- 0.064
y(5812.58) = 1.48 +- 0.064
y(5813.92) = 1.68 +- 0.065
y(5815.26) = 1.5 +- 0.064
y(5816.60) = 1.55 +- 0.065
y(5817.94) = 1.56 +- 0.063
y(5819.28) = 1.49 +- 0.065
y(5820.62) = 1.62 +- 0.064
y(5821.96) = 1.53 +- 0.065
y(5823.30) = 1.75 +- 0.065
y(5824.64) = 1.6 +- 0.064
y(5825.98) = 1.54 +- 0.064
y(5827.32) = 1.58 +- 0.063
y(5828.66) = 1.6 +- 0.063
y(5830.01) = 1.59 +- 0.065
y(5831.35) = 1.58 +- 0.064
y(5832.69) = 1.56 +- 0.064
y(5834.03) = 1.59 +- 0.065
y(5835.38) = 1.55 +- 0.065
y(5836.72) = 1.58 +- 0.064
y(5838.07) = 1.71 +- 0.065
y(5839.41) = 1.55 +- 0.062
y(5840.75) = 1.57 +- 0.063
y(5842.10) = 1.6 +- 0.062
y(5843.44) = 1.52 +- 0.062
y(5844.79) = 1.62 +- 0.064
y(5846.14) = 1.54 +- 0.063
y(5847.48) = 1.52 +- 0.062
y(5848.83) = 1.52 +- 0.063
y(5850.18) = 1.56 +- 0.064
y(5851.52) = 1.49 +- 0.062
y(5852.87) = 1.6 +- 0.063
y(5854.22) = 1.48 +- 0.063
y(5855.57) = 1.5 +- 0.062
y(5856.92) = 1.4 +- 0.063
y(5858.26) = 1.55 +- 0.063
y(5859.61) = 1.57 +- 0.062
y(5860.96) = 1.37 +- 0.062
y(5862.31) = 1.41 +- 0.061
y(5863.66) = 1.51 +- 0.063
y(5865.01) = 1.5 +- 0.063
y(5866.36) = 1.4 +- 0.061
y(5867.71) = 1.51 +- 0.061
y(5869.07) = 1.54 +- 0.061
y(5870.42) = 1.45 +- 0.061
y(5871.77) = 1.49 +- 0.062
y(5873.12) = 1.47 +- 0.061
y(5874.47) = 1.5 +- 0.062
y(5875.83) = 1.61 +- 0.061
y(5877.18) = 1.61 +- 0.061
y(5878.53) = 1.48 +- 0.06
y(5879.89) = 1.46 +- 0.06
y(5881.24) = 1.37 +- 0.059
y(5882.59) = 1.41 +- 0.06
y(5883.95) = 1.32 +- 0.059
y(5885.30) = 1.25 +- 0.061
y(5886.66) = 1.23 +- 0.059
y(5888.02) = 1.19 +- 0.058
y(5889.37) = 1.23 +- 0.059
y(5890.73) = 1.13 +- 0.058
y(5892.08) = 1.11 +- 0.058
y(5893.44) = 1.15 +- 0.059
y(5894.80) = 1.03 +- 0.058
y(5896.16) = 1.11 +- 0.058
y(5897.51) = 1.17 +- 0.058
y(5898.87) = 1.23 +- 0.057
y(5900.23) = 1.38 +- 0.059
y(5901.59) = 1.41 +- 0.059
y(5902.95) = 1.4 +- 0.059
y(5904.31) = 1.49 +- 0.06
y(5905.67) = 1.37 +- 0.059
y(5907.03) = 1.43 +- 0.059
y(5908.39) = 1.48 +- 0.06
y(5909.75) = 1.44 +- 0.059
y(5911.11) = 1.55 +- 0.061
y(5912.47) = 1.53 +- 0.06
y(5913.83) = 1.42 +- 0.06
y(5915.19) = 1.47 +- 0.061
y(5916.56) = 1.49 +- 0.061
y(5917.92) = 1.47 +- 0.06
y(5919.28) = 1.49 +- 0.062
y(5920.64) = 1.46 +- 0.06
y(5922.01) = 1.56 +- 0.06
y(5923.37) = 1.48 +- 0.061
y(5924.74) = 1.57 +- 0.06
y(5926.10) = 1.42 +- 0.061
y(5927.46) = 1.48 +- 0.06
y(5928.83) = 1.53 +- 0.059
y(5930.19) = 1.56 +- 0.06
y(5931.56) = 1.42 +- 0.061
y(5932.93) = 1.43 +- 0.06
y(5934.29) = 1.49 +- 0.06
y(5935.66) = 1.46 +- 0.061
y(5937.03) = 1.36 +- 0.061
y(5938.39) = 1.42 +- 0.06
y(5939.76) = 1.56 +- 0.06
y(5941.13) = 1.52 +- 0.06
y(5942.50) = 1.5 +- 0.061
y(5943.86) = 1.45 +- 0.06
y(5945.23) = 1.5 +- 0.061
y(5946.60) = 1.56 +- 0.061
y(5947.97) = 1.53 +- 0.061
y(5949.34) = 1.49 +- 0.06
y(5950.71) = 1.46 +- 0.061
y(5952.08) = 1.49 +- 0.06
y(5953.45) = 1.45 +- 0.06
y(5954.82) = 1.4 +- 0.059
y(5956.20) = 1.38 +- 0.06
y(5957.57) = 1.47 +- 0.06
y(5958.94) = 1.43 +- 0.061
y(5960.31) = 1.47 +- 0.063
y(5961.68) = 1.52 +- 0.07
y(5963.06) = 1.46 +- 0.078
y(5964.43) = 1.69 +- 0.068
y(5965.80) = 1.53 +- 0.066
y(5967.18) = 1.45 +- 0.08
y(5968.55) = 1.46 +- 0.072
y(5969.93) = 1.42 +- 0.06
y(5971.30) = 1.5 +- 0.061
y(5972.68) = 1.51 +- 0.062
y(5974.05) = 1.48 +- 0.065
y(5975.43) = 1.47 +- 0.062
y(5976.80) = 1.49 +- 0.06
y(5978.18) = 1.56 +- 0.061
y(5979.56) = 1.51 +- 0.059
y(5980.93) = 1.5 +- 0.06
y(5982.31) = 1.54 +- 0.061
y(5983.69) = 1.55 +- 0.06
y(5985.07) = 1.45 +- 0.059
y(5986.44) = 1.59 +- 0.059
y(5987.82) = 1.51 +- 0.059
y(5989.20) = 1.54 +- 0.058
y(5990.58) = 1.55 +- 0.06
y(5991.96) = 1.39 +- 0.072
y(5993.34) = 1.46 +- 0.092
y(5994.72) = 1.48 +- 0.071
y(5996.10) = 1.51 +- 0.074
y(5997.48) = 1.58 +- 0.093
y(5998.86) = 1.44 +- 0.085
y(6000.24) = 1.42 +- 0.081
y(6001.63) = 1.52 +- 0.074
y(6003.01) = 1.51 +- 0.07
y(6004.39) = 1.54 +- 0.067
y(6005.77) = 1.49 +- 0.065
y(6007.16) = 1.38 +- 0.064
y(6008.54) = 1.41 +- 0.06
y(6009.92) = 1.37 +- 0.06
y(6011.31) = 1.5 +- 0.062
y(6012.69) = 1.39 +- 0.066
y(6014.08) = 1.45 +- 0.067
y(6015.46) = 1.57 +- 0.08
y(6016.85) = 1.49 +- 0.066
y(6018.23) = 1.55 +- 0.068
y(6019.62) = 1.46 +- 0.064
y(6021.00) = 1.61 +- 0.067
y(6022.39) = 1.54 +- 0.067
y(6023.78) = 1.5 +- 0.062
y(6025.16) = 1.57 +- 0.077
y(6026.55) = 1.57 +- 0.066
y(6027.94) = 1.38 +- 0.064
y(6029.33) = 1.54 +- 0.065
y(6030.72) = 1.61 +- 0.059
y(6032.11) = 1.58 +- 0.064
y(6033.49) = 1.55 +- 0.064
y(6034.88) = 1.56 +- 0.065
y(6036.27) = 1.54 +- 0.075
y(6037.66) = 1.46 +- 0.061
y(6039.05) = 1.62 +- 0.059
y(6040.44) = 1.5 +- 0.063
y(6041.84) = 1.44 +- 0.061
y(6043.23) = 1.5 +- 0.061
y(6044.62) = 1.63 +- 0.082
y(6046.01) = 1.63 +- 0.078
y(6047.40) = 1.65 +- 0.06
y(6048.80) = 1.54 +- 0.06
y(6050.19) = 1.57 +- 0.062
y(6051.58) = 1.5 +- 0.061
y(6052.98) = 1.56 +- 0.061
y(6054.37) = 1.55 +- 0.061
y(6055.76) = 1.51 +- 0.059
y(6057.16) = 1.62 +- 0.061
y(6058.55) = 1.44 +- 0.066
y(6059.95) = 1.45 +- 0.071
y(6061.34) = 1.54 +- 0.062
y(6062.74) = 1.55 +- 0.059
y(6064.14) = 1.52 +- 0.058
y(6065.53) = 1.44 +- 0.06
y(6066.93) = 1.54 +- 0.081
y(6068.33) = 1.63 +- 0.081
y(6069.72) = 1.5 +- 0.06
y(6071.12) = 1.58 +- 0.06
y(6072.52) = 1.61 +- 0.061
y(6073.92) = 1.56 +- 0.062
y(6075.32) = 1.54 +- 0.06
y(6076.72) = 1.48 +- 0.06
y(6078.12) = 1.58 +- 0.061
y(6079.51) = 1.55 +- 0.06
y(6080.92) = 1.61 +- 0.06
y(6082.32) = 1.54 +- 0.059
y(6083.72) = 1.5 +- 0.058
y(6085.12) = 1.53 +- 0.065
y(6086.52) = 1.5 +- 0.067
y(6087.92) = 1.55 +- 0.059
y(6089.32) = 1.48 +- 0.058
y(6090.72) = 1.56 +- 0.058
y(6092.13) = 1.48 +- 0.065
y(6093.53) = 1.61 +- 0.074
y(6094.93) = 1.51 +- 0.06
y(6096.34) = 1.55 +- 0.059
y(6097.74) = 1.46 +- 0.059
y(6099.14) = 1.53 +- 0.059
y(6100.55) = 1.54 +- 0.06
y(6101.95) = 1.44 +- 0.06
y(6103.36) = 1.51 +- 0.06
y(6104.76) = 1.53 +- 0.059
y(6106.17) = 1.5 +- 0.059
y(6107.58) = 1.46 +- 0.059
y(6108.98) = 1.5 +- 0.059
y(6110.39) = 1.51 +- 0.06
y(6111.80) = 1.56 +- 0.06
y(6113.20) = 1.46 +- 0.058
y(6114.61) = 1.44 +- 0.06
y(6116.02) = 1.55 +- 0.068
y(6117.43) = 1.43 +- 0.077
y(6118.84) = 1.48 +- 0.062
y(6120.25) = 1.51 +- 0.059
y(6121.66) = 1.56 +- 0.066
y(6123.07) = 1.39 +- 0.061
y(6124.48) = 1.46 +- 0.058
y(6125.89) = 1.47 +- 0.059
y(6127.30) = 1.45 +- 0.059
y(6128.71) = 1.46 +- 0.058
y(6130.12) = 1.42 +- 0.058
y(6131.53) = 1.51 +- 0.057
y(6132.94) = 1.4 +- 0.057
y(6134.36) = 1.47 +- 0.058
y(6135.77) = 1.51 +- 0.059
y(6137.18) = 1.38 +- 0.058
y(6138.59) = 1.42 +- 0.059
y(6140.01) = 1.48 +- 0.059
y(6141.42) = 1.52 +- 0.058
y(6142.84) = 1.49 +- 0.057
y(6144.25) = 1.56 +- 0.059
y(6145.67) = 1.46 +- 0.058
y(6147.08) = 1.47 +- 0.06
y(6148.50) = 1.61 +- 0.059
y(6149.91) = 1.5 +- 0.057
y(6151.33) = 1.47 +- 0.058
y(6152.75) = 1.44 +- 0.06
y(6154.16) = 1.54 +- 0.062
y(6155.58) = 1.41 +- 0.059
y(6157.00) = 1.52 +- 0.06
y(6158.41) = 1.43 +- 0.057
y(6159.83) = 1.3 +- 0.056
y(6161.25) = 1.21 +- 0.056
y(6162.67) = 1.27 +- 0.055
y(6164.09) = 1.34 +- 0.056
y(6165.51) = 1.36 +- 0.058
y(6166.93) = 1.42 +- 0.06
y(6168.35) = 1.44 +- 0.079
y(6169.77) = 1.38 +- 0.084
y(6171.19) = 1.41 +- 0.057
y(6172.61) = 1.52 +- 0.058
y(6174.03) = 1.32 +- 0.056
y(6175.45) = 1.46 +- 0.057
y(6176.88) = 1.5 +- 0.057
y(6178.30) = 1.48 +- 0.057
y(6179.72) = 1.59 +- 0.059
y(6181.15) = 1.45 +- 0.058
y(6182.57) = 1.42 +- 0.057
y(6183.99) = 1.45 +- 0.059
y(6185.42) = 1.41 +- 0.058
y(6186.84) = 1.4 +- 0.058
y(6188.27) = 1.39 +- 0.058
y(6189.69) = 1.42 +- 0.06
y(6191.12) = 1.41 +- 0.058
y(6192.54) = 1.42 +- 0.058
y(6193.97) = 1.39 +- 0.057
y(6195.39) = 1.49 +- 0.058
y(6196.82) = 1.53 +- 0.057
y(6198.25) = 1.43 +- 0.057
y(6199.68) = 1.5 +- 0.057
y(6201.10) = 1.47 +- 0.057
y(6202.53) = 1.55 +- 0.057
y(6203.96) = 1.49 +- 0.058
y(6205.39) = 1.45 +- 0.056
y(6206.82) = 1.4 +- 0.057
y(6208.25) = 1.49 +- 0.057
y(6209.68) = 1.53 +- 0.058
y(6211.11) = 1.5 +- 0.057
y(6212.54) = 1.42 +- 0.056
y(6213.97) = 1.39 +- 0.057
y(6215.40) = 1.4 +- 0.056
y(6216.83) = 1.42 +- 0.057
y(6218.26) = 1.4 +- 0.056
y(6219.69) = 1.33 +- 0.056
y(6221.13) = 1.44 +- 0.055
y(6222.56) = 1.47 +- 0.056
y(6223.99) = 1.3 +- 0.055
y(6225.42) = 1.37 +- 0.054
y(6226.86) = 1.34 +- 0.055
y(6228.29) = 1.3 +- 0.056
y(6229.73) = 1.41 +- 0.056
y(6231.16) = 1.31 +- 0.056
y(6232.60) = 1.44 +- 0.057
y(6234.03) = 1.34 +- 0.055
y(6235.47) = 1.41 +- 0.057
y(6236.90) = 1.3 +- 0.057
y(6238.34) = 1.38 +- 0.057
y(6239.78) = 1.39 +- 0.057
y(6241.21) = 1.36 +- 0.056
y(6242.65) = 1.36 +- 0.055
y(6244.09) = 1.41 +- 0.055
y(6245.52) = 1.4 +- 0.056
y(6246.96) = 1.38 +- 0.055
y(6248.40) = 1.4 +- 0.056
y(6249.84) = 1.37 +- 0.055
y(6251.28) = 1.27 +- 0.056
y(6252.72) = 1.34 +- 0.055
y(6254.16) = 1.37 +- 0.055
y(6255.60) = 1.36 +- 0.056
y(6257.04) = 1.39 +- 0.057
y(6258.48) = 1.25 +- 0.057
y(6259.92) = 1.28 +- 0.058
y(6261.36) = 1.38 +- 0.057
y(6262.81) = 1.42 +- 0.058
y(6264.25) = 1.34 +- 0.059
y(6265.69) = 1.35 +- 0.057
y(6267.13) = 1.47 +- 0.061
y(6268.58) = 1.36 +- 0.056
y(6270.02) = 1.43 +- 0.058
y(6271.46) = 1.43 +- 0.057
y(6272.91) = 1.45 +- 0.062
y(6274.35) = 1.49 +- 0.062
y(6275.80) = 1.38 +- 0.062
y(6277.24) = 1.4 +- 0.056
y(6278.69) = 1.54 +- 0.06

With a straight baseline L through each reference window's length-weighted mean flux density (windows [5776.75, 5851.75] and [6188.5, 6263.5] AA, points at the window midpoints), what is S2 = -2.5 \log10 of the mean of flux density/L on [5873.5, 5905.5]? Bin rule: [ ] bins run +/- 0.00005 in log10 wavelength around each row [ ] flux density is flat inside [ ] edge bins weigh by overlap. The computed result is 0.16 mag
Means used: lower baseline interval 1.55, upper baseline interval 1.4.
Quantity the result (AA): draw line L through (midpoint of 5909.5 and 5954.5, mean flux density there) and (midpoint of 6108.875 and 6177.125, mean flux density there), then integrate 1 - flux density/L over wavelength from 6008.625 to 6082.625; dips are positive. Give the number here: -3.3 AA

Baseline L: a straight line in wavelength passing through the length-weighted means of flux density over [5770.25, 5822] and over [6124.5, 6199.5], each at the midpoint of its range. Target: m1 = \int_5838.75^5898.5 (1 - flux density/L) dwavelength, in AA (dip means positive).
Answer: 3.8 AA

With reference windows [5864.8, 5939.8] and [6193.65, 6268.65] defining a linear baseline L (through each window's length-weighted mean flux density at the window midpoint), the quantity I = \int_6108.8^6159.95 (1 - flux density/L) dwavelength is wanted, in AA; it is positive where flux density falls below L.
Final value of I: -2.7 AA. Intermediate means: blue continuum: 1.41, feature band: 1.48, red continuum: 1.4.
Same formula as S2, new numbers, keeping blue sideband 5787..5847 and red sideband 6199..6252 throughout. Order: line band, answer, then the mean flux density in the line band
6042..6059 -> -0.06 mag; 1.56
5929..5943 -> 0.03 mag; 1.47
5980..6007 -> -0.01 mag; 1.5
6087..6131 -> -0.04 mag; 1.5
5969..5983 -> 0.00 mag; 1.5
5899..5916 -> 0.06 mag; 1.44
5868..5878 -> 0.01 mag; 1.52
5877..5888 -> 0.12 mag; 1.37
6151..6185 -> 0.00 mag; 1.42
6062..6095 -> -0.06 mag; 1.54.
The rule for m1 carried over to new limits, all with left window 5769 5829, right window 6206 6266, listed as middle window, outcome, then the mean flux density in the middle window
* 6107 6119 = -0.5 AA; 1.49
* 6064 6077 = -0.9 AA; 1.54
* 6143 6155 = -0.8 AA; 1.5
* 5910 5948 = 0.2 AA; 1.49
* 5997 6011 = 0.0 AA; 1.46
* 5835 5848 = -0.4 AA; 1.58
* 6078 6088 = -0.7 AA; 1.54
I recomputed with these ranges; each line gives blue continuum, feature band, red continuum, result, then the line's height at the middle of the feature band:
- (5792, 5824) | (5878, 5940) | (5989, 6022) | 5.2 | 1.52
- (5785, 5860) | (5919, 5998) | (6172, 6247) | 0.8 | 1.51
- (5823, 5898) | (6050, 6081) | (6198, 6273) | -2.5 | 1.42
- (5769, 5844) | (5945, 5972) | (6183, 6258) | 0.3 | 1.5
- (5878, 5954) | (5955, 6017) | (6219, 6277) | -3.8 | 1.4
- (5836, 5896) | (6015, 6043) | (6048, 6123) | -0.5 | 1.5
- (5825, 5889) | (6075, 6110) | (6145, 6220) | -1.6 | 1.46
